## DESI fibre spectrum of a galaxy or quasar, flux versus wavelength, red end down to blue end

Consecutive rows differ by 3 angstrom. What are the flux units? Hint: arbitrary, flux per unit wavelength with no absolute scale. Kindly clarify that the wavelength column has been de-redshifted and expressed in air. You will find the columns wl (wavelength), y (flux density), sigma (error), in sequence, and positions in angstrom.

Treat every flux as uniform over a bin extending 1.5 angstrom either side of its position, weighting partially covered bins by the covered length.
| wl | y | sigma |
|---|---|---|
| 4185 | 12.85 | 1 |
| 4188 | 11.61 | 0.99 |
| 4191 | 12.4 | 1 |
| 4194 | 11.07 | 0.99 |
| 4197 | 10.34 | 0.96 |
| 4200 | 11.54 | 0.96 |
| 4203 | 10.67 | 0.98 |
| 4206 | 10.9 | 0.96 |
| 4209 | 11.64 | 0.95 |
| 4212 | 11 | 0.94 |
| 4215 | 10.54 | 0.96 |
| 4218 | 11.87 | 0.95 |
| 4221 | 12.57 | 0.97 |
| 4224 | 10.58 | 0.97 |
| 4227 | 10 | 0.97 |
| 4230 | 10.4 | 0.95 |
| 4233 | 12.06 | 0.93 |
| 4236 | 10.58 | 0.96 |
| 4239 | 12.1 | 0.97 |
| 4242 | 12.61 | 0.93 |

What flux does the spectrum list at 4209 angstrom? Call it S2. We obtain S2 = 11.64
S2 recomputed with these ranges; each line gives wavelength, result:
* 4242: 12.61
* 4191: 12.4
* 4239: 12.1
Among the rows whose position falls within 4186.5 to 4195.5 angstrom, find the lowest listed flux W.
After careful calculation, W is 11.07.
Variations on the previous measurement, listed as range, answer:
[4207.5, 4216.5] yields 10.54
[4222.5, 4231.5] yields 10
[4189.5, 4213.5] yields 10.34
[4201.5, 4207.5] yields 10.67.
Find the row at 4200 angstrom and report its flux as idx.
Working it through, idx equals 11.54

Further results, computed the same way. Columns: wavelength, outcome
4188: 11.61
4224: 10.58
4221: 12.57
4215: 10.54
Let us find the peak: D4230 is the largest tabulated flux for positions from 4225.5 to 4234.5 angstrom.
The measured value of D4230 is 12.06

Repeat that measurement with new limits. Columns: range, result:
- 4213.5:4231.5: 12.57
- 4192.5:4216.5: 11.64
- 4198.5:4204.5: 11.54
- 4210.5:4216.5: 11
